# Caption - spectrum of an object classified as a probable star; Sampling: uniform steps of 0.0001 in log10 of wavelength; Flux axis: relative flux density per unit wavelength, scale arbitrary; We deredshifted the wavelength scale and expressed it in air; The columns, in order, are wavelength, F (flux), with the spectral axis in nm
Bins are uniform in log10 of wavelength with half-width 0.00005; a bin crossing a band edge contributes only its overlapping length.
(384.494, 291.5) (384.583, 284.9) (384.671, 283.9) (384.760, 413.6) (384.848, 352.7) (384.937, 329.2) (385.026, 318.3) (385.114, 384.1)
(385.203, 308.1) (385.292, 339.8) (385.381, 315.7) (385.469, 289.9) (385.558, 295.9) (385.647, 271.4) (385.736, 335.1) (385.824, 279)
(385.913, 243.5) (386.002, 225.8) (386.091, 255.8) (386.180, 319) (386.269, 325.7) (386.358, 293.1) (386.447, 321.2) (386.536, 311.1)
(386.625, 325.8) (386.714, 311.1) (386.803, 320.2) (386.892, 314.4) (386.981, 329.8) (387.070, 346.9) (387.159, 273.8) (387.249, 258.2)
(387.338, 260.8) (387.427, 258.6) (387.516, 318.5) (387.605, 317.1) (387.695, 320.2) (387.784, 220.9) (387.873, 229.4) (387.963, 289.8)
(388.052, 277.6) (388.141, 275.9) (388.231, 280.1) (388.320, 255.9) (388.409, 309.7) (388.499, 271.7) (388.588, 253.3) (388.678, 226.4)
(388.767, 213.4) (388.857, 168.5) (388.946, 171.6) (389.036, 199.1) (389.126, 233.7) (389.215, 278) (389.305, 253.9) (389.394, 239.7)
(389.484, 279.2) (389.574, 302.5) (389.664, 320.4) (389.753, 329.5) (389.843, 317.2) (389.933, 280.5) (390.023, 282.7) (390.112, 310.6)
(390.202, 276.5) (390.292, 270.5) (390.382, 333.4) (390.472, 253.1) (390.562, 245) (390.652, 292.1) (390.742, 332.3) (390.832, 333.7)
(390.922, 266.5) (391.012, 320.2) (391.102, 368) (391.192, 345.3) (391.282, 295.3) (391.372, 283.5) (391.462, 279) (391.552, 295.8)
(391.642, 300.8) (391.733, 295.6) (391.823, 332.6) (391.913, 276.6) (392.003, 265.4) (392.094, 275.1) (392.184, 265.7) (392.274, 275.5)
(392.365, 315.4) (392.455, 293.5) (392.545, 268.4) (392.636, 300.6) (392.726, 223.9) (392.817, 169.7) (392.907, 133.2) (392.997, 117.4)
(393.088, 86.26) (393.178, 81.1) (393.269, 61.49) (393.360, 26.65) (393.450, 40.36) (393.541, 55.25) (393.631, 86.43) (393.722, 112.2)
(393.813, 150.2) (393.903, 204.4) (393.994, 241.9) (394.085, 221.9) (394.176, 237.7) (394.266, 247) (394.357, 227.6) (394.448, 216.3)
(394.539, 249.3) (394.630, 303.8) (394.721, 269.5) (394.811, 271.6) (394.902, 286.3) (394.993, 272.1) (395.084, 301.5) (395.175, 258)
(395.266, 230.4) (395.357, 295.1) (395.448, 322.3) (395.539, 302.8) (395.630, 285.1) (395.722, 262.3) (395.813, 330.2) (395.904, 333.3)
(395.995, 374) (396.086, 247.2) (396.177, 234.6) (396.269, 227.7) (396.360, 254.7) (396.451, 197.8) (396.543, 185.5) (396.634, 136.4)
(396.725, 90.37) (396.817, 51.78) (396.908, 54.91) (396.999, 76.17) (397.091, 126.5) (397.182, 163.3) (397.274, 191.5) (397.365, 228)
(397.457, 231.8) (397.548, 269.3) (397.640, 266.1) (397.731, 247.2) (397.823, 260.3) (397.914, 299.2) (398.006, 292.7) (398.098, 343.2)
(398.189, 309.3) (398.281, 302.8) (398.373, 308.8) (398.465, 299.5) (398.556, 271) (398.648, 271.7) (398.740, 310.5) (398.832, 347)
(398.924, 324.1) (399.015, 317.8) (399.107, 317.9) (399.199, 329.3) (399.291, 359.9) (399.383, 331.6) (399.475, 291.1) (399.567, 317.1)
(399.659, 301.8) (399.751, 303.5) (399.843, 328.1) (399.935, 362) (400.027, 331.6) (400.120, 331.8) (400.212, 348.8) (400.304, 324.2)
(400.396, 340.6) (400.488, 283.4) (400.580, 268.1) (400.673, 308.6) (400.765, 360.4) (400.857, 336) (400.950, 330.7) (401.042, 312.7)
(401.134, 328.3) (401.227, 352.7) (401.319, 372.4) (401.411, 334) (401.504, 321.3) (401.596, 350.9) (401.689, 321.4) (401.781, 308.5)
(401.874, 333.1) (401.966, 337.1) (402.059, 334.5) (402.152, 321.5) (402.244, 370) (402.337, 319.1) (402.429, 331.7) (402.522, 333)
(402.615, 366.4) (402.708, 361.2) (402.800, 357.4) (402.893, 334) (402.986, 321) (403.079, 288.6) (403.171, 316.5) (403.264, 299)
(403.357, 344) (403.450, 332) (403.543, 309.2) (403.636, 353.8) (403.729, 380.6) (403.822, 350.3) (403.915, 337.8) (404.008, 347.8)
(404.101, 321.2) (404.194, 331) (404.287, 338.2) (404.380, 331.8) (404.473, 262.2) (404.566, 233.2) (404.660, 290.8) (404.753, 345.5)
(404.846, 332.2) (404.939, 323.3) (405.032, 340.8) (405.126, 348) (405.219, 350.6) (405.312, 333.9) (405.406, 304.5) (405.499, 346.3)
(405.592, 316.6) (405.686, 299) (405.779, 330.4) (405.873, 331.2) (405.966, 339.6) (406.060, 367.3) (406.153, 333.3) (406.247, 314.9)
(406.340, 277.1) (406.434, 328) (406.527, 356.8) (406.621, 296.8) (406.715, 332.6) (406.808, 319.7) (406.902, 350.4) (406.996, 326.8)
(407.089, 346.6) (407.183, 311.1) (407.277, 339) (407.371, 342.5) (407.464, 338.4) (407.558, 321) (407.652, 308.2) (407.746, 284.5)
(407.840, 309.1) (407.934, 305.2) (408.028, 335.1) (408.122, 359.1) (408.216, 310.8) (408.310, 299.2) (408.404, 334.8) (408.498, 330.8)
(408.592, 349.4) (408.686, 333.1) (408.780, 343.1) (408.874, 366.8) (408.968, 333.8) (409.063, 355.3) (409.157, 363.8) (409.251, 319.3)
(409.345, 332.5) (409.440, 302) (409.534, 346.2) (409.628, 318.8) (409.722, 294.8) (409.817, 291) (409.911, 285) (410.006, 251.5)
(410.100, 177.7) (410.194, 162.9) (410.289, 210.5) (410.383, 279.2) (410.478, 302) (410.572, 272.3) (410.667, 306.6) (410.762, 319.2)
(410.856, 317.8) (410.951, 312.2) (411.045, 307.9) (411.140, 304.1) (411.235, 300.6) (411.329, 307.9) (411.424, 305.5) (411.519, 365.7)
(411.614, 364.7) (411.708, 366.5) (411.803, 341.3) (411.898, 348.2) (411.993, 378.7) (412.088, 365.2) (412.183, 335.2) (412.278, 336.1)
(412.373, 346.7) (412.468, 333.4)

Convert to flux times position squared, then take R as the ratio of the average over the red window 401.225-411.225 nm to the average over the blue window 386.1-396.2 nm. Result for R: 1.33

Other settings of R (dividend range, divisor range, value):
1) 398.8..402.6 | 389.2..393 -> 1.22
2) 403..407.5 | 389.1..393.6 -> 1.39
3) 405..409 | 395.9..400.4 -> 1.29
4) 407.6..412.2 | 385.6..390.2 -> 1.26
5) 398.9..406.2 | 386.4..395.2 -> 1.37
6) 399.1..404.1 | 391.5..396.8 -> 1.51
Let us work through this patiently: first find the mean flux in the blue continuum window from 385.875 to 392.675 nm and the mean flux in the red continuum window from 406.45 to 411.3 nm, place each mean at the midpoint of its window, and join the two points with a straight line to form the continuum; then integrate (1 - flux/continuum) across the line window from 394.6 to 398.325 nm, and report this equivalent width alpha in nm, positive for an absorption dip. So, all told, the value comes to 0.64 nm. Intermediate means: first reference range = 284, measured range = 243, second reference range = 312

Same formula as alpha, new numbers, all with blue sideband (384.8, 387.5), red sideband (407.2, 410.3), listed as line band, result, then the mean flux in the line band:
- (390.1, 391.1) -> 0.030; 296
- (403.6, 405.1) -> -0.077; 326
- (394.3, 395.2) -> 0.122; 266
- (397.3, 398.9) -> 0.120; 285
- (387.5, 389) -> 0.234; 257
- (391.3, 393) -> 0.226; 266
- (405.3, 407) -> -0.085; 326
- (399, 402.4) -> -0.211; 328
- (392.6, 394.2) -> 0.872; 140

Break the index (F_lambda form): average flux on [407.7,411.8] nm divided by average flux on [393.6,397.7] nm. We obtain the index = 1.4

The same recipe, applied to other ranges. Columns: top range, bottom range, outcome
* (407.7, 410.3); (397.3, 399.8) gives 1.04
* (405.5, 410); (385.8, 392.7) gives 1.15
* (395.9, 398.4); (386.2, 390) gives 0.80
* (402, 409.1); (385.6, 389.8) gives 1.19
